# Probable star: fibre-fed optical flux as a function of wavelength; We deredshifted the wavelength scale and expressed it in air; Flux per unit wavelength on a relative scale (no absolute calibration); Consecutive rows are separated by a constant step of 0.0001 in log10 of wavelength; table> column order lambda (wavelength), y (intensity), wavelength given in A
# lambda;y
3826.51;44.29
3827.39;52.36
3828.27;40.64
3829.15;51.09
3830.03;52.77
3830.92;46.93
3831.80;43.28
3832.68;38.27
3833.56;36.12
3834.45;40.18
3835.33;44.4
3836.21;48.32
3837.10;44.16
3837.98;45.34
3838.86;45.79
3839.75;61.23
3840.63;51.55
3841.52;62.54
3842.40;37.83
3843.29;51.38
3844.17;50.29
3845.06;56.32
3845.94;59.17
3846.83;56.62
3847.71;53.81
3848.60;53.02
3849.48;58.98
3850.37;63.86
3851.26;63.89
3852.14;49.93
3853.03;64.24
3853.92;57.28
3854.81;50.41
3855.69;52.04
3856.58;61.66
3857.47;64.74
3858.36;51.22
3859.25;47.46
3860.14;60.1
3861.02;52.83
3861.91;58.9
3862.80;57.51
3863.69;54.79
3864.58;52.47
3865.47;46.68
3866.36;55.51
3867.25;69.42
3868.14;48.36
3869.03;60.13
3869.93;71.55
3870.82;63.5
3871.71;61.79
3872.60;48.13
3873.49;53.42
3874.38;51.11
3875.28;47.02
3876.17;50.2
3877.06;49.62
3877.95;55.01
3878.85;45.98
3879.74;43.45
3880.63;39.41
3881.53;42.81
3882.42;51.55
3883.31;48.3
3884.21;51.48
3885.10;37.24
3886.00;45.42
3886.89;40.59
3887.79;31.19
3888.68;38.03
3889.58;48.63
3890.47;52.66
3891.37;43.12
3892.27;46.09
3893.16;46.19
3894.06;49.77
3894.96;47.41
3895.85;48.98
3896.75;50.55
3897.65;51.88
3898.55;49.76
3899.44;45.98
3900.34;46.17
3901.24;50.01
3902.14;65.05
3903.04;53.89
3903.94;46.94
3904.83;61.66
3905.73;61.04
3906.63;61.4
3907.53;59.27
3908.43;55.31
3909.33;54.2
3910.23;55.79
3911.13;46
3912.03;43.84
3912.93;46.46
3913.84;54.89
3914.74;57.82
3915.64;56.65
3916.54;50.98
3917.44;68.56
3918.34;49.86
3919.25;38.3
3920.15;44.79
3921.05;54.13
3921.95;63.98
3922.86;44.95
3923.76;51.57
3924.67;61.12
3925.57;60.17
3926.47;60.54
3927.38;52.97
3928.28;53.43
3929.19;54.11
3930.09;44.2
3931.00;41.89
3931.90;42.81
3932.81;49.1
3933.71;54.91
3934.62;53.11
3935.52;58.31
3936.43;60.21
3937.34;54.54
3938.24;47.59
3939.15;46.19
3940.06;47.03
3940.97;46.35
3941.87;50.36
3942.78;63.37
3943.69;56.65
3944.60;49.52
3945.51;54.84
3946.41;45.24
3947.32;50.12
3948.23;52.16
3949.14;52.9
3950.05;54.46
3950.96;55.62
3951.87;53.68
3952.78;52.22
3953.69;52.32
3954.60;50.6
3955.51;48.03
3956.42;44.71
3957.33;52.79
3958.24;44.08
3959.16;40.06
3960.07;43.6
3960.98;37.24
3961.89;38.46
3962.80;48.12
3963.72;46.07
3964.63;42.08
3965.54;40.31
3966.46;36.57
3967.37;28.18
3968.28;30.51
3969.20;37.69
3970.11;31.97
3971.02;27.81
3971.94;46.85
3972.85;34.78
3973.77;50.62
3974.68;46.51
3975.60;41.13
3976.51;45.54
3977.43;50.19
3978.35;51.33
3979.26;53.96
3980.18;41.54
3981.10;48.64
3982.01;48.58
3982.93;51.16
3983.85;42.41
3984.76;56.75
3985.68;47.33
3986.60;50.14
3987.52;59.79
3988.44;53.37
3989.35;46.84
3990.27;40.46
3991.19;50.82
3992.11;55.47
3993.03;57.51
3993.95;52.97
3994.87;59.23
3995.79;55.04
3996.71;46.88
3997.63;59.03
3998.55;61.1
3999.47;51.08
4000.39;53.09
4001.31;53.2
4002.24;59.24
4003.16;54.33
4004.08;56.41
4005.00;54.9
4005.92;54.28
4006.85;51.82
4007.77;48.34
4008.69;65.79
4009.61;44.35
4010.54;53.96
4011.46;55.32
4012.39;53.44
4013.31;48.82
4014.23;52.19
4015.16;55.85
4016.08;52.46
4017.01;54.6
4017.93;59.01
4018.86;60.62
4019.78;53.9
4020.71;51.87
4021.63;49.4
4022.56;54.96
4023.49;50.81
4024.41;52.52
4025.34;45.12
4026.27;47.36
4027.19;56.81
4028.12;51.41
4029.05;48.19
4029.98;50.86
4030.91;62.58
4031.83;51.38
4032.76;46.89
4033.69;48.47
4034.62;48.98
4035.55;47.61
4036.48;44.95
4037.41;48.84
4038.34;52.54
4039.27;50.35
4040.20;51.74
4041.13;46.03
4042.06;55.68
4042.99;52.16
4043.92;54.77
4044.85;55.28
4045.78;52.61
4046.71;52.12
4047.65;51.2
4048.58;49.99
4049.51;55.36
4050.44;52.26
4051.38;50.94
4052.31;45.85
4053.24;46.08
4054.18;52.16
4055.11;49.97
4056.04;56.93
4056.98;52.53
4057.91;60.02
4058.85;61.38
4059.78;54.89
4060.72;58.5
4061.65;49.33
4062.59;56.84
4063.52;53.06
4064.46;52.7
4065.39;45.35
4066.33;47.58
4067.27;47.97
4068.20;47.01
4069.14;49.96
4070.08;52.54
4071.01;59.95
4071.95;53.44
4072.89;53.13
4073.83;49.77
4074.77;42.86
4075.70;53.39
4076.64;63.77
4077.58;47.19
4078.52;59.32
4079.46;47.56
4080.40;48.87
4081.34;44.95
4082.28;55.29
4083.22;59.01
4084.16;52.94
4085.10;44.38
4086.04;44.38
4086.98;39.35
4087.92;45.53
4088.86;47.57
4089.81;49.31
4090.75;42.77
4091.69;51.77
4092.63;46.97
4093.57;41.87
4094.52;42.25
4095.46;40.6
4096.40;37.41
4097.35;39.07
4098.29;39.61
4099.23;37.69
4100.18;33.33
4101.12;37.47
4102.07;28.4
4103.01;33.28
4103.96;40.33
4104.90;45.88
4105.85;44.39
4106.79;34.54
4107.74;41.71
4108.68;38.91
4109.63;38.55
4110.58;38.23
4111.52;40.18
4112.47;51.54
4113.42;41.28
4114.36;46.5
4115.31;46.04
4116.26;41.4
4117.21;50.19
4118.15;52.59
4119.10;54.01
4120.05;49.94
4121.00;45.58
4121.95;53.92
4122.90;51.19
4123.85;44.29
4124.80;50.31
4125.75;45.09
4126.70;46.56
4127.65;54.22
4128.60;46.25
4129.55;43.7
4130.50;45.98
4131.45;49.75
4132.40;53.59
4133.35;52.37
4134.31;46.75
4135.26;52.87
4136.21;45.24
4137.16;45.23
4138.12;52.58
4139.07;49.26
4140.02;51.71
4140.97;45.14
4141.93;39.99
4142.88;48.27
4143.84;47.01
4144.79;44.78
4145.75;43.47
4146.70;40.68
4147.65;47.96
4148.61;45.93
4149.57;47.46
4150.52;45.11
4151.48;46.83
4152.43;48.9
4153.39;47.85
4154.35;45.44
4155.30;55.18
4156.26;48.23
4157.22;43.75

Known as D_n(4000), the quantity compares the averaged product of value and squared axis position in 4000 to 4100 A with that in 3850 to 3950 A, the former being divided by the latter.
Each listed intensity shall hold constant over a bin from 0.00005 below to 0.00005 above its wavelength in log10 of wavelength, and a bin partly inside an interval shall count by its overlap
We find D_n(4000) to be 1.05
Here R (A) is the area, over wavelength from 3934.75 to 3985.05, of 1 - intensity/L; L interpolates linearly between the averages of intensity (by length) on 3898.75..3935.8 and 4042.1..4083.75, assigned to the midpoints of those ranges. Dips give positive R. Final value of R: 5.6 A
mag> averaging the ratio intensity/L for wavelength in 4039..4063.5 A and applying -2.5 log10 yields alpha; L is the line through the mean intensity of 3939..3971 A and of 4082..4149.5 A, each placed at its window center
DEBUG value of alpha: -0.16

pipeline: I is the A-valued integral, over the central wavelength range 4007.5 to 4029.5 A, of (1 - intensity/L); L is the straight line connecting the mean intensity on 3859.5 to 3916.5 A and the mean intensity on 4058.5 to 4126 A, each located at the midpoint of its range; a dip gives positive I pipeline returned -1.95 A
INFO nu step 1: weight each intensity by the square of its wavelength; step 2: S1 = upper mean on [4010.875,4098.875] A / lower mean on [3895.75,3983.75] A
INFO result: 1.1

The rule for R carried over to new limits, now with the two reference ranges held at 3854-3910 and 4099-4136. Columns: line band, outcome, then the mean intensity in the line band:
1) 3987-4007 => -2.30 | 54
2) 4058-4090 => -3.52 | 51.3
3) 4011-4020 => -1.27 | 54.7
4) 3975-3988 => -0.08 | 49.1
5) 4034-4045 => -0.80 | 50.6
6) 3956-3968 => 1.92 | 41.5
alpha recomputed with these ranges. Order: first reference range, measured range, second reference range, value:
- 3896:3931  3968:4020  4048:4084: 0.044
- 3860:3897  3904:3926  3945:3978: -0.134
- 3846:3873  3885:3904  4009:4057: 0.184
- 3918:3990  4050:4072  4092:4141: -0.142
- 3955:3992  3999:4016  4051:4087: -0.142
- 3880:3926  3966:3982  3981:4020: 0.253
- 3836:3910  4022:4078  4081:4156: -0.094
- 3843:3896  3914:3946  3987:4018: 0.004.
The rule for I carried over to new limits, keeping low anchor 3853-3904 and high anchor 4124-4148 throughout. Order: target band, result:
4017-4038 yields -1.1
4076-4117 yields 3.4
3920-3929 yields -0.8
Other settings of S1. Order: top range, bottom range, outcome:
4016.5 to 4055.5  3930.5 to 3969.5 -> 1.13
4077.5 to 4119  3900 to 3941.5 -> 0.91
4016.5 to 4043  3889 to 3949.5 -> 1.05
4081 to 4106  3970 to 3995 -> 0.95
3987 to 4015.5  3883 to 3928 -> 1.10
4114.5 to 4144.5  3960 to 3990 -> 1.18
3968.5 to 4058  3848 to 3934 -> 1.04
